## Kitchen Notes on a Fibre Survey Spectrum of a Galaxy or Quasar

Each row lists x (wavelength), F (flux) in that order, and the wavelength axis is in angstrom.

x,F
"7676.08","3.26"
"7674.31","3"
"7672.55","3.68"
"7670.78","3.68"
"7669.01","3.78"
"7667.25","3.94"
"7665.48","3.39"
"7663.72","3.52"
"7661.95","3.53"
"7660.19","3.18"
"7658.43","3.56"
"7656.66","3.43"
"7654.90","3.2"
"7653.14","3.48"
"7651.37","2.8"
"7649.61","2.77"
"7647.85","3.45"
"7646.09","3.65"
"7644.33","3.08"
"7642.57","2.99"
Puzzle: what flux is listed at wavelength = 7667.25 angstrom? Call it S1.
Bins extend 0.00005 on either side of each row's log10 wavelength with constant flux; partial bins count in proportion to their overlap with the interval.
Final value 3.94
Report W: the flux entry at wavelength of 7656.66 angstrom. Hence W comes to 3.43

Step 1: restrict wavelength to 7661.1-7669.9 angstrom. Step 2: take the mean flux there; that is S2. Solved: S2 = 3.63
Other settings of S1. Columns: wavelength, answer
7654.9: 3.2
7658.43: 3.56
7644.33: 3.08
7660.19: 3.18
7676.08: 3.26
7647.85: 3.45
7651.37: 2.8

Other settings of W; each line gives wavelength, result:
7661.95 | 3.53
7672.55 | 3.68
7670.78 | 3.68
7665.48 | 3.39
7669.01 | 3.78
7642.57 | 2.99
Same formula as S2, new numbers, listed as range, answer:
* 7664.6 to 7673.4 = 3.69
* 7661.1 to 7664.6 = 3.52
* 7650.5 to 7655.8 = 3.16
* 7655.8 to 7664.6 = 3.44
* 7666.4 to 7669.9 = 3.86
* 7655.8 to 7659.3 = 3.49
